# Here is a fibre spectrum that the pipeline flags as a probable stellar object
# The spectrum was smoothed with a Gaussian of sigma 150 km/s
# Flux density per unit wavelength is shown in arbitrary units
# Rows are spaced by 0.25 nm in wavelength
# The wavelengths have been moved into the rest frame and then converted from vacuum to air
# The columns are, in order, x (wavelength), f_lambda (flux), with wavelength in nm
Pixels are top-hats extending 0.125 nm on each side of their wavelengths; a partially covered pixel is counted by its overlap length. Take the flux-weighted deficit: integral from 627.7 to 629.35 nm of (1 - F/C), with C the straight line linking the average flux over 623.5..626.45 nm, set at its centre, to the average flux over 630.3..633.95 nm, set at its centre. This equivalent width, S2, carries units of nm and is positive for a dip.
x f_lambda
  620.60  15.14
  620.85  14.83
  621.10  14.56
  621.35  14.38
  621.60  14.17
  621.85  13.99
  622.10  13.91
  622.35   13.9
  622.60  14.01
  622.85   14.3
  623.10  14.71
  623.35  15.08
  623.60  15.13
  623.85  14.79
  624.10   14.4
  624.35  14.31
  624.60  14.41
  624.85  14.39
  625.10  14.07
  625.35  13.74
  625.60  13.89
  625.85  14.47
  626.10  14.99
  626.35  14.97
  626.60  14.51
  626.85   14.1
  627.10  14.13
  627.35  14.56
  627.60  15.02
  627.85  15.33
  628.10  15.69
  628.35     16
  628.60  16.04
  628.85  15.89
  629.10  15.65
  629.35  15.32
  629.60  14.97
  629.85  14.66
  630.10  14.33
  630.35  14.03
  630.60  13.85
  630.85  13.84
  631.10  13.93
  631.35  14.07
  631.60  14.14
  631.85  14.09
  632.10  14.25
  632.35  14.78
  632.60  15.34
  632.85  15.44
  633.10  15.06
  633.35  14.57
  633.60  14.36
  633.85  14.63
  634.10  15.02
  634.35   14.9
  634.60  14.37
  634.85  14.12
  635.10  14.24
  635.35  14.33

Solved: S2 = -0.15 nm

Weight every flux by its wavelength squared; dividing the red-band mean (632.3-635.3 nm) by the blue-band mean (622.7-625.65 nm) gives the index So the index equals 1.1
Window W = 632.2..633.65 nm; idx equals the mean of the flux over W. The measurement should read 14.9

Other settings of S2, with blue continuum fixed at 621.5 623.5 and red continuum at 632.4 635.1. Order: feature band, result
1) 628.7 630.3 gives -0.058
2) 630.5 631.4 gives 0.044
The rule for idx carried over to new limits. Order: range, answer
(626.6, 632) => 14.7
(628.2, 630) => 15.5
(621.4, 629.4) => 14.7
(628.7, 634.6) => 14.7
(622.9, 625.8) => 14.4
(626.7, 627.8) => 14.5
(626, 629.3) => 15.1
